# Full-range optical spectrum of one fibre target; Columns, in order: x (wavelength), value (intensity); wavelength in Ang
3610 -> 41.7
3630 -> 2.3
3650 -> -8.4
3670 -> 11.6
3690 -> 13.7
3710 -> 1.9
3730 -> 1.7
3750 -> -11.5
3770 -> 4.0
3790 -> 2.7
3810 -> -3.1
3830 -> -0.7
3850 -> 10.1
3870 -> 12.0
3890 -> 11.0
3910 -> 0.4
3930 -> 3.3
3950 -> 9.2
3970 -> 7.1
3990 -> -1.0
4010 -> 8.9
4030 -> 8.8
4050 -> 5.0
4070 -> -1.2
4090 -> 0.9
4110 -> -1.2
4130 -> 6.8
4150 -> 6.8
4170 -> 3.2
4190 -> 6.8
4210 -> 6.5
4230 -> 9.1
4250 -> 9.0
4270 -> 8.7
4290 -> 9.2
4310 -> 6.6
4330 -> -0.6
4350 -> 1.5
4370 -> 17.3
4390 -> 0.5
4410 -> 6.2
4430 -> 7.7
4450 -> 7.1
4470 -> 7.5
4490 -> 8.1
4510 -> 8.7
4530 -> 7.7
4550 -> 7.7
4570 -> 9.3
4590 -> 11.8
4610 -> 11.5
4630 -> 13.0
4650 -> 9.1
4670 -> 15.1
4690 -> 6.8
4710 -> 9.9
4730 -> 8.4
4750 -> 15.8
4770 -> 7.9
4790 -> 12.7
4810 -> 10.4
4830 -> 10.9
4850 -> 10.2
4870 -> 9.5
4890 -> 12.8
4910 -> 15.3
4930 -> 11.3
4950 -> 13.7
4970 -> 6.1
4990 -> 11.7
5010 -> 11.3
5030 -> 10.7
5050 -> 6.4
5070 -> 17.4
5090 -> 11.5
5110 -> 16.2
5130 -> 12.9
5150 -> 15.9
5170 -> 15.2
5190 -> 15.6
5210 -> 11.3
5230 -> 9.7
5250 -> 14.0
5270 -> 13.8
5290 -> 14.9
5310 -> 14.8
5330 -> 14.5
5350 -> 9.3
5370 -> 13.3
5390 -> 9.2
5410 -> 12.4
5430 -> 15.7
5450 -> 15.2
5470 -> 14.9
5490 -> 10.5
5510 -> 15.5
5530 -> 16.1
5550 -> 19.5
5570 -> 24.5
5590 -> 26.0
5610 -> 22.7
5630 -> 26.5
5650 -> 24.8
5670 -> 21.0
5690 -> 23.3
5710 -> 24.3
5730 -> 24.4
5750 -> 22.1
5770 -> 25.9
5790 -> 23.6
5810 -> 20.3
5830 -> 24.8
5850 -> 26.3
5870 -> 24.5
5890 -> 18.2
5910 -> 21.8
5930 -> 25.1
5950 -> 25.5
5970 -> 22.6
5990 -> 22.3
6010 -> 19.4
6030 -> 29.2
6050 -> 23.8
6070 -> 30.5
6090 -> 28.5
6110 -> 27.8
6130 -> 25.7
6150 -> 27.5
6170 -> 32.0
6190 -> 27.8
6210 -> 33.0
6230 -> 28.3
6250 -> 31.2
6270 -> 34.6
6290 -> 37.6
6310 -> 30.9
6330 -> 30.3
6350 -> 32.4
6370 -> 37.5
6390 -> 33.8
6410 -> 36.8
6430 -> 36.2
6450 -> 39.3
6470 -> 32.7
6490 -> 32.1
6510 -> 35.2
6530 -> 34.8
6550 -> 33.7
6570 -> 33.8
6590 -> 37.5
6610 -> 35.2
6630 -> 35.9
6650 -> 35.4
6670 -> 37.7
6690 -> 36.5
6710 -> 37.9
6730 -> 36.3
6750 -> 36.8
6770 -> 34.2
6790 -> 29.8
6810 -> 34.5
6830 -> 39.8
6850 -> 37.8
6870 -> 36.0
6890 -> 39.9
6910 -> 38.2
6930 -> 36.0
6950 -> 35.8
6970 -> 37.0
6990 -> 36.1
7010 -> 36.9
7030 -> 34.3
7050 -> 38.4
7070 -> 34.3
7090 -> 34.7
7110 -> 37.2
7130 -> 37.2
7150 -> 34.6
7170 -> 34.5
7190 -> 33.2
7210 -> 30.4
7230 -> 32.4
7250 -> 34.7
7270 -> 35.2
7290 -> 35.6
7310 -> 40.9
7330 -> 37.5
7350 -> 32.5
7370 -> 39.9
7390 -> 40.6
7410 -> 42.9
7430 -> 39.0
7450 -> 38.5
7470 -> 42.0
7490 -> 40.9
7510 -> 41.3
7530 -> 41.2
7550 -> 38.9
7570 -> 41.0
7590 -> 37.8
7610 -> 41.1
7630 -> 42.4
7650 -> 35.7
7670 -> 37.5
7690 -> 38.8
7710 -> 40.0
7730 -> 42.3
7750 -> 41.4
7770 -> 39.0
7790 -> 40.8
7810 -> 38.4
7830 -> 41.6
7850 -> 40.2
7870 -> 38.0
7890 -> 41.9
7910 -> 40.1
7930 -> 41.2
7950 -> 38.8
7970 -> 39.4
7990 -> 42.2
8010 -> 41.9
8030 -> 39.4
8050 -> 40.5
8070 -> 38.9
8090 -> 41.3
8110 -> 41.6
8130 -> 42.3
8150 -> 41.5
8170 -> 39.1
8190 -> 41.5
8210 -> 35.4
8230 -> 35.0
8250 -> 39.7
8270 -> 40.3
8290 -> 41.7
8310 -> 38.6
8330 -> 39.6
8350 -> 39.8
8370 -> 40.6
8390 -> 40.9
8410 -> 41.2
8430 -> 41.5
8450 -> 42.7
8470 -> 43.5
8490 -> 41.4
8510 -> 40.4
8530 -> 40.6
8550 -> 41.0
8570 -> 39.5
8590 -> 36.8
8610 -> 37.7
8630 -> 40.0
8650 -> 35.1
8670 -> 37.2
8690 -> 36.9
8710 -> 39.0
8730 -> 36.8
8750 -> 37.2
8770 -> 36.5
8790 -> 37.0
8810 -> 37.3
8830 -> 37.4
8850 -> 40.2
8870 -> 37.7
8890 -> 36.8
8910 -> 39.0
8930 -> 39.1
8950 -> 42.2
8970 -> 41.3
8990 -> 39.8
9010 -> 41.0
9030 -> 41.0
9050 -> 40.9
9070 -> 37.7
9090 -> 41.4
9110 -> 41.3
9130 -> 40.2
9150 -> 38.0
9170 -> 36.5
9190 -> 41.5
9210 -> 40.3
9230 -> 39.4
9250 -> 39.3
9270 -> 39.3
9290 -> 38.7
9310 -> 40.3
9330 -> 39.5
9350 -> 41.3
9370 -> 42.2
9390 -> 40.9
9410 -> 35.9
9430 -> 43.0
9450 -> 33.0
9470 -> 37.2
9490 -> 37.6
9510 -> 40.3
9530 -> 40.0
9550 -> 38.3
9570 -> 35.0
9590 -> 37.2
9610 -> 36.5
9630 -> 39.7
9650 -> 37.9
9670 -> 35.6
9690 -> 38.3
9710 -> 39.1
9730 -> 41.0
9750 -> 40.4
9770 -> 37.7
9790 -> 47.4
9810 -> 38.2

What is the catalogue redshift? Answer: 0.395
